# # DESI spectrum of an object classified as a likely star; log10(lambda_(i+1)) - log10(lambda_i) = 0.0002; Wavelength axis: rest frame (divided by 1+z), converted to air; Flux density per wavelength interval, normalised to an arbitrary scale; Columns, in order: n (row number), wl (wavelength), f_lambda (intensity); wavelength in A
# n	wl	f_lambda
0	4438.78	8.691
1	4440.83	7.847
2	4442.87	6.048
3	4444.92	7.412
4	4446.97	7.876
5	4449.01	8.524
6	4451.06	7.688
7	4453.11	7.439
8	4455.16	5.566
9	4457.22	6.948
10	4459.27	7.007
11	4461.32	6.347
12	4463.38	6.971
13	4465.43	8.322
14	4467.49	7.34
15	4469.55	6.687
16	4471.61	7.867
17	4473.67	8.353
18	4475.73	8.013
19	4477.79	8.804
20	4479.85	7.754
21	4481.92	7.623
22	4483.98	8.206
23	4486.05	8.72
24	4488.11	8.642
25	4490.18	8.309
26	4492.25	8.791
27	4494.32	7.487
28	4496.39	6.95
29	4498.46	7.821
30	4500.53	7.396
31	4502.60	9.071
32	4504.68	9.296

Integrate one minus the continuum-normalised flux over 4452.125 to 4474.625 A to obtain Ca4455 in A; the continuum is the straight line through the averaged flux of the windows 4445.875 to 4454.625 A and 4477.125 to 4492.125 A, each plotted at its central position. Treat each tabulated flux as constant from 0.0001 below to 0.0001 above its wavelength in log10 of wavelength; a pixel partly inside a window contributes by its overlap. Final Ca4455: 2.3 A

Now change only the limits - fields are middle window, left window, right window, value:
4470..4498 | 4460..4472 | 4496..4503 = -2.10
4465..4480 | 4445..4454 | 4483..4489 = 0.71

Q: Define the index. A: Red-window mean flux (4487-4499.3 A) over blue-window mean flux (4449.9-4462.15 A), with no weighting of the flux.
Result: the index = 1.2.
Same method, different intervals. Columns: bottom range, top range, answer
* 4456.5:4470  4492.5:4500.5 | 1.06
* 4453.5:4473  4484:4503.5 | 1.15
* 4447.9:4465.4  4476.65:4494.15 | 1.16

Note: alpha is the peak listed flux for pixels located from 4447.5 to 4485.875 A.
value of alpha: 8.804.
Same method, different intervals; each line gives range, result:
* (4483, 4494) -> 8.791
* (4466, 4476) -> 8.353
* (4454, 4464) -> 7.007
